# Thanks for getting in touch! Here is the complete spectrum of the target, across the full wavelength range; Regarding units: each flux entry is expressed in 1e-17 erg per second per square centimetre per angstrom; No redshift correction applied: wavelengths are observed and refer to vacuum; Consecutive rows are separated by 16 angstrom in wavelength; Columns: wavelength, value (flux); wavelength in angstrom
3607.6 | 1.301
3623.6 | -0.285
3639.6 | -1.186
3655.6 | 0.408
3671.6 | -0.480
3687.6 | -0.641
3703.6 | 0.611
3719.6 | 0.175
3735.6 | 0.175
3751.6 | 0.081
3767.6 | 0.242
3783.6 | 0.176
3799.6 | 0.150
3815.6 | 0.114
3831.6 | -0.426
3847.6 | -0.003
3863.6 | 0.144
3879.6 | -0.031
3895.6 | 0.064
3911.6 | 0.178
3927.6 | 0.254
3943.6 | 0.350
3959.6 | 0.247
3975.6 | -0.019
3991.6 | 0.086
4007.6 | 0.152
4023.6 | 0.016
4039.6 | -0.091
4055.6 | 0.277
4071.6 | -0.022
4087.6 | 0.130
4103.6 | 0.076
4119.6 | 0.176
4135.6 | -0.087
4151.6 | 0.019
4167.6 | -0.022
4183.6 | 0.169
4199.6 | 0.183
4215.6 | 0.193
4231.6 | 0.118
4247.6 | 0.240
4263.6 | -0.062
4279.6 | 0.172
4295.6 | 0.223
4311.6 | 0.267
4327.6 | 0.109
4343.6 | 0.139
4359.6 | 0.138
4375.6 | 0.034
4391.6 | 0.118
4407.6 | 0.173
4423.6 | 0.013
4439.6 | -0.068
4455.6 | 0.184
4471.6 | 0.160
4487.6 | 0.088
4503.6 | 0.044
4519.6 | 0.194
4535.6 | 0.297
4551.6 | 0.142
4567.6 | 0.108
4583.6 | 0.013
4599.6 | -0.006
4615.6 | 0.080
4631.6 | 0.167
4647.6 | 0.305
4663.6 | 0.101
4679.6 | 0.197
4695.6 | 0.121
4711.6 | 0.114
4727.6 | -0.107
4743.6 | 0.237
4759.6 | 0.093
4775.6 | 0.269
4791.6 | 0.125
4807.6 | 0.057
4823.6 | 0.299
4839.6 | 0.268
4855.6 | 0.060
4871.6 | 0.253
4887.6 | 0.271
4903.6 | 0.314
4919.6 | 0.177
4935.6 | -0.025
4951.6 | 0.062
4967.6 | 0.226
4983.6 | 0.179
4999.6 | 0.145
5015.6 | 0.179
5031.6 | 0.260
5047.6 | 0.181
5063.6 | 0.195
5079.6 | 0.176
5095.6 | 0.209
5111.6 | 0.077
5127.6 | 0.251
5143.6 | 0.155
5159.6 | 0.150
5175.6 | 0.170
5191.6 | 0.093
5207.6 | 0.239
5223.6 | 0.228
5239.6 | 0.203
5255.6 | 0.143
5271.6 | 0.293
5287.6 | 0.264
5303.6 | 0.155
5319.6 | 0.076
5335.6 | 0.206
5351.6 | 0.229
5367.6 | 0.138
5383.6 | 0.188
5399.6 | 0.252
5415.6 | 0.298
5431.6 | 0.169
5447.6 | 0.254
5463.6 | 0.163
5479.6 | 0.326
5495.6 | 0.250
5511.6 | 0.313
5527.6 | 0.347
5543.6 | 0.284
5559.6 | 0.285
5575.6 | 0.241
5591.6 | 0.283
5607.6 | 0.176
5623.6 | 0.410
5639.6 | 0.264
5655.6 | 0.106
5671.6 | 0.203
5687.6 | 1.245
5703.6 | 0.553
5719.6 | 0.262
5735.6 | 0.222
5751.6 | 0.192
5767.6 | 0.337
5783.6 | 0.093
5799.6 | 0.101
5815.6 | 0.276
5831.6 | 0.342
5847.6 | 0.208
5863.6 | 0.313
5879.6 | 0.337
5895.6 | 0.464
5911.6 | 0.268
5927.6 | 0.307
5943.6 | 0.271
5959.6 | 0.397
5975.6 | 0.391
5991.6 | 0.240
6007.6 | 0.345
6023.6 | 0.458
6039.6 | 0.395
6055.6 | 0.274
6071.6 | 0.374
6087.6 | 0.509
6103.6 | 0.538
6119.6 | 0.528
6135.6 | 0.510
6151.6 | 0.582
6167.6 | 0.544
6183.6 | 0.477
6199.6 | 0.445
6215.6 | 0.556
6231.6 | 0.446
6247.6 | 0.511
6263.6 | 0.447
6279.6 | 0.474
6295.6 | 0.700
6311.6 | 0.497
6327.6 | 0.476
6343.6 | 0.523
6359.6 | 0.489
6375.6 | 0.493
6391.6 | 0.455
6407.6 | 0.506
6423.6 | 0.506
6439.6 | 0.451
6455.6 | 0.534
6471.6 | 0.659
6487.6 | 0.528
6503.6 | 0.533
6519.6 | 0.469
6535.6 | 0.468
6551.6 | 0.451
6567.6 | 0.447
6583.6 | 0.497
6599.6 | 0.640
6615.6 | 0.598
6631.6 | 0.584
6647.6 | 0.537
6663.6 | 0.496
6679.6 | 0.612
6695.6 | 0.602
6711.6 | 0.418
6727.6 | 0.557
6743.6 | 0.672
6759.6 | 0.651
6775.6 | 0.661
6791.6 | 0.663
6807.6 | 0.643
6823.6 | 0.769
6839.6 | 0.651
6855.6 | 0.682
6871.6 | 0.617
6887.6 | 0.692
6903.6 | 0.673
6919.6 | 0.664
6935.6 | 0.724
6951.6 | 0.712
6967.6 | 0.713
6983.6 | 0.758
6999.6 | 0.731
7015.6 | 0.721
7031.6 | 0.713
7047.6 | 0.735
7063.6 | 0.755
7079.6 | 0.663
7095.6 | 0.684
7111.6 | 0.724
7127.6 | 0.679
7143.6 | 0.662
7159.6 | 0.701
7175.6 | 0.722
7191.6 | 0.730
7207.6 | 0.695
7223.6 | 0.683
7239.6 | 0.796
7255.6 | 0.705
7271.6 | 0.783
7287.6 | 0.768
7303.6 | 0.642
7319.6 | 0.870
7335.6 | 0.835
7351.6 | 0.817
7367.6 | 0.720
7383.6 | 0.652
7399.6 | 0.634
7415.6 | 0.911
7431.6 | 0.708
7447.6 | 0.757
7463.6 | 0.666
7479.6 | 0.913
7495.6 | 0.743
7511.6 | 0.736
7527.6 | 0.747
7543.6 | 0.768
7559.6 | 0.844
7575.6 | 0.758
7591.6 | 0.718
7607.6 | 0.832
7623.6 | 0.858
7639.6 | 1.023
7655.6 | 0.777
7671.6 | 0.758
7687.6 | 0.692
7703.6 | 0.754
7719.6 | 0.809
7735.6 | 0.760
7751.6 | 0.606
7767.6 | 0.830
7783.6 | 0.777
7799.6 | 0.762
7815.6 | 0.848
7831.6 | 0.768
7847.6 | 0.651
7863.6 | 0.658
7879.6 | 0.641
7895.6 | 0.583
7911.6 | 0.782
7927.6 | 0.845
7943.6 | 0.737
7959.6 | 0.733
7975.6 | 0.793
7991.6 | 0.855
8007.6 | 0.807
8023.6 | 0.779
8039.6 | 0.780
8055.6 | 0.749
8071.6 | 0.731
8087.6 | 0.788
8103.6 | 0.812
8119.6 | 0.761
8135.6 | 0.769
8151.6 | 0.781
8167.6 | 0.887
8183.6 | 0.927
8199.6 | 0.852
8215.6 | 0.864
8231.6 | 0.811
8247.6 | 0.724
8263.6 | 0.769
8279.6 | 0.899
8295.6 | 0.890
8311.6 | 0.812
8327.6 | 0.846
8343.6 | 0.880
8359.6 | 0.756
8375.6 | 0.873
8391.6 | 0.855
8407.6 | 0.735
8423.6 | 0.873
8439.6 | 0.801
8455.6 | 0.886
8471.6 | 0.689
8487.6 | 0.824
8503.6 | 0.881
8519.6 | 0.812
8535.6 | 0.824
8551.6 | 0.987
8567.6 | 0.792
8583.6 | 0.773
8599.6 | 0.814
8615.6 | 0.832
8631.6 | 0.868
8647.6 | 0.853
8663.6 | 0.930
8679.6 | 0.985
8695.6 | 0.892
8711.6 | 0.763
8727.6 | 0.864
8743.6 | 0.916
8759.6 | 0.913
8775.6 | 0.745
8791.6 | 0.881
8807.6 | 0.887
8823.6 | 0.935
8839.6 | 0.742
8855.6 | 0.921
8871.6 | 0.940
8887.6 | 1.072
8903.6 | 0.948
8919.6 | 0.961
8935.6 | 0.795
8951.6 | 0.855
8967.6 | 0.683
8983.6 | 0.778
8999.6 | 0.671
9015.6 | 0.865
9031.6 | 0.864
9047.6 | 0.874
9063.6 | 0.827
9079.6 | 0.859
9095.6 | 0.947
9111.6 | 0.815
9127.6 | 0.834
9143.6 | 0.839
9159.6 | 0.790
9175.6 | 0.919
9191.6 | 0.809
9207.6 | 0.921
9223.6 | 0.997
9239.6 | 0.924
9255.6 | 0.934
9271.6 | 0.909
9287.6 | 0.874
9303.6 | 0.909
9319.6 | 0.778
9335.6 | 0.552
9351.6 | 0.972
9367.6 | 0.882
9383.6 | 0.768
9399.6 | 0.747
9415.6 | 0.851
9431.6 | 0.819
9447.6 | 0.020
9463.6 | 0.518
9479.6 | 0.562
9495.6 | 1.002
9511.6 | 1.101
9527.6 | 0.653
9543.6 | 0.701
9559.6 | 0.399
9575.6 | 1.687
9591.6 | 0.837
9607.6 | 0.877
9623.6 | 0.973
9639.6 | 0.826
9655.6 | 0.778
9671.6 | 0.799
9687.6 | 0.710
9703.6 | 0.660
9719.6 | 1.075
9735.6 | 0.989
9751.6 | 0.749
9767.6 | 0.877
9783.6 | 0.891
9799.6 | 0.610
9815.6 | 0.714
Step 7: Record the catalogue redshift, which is 0.526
